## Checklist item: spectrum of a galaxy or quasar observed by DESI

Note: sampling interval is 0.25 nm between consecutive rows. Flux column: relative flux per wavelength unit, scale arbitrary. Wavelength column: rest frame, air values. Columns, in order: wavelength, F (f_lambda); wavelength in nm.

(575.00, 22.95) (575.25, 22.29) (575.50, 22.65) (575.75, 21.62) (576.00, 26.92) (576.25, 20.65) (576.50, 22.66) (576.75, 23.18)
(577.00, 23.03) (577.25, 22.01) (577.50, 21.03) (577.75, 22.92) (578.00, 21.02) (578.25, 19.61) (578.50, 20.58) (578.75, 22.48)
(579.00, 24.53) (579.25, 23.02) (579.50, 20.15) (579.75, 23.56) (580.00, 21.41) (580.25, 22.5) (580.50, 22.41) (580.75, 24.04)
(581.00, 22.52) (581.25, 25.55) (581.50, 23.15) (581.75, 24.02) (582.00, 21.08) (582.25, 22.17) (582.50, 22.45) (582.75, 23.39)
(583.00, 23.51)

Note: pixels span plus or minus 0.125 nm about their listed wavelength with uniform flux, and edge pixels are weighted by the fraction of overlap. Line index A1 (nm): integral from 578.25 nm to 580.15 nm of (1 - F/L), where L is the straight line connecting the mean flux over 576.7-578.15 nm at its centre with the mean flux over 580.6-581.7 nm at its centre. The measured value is 0.07 nm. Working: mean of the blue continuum 22.1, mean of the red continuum 23.8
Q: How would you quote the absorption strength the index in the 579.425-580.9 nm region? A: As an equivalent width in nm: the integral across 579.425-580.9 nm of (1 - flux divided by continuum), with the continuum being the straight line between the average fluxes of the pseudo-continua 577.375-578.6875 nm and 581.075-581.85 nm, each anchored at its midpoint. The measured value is 0.04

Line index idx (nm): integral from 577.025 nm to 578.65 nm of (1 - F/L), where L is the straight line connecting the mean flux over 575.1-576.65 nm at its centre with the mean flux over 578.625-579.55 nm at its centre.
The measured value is 0.10 nm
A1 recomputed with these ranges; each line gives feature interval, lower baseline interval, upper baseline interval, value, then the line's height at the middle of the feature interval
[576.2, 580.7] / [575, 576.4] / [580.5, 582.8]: 0.169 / 23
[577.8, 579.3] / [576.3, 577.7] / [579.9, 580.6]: 0.024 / 22.2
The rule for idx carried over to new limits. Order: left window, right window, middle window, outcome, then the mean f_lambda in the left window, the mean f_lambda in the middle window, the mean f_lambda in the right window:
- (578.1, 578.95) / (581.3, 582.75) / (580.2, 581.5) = -0.068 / 21.2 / 23.4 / 22.8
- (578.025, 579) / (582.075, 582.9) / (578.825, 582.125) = -0.141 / 21.4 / 22.9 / 22.6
